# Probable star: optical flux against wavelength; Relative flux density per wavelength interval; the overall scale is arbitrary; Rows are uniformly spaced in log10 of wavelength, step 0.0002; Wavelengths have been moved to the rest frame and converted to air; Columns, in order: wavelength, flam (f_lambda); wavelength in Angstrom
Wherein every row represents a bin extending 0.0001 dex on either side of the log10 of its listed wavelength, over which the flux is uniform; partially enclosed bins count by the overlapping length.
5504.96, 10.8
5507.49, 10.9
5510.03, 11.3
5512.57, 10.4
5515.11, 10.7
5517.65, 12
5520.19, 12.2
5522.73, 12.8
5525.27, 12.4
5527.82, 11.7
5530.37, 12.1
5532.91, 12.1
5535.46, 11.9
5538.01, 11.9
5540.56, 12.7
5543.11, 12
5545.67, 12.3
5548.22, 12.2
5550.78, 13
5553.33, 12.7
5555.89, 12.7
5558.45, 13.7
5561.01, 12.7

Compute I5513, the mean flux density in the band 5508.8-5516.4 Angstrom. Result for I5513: 10.8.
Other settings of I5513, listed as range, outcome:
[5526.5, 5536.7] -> 11.9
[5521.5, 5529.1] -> 12.3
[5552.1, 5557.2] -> 12.7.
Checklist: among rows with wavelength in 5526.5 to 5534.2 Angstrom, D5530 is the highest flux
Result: 12.1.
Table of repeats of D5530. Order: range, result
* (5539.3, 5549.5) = 12.7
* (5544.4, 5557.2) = 13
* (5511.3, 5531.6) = 12.8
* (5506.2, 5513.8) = 11.3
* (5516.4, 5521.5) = 12.2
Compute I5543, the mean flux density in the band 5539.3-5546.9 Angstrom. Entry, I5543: 12.3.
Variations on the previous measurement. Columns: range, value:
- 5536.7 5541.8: 12.3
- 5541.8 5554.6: 12.4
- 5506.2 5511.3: 11.1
